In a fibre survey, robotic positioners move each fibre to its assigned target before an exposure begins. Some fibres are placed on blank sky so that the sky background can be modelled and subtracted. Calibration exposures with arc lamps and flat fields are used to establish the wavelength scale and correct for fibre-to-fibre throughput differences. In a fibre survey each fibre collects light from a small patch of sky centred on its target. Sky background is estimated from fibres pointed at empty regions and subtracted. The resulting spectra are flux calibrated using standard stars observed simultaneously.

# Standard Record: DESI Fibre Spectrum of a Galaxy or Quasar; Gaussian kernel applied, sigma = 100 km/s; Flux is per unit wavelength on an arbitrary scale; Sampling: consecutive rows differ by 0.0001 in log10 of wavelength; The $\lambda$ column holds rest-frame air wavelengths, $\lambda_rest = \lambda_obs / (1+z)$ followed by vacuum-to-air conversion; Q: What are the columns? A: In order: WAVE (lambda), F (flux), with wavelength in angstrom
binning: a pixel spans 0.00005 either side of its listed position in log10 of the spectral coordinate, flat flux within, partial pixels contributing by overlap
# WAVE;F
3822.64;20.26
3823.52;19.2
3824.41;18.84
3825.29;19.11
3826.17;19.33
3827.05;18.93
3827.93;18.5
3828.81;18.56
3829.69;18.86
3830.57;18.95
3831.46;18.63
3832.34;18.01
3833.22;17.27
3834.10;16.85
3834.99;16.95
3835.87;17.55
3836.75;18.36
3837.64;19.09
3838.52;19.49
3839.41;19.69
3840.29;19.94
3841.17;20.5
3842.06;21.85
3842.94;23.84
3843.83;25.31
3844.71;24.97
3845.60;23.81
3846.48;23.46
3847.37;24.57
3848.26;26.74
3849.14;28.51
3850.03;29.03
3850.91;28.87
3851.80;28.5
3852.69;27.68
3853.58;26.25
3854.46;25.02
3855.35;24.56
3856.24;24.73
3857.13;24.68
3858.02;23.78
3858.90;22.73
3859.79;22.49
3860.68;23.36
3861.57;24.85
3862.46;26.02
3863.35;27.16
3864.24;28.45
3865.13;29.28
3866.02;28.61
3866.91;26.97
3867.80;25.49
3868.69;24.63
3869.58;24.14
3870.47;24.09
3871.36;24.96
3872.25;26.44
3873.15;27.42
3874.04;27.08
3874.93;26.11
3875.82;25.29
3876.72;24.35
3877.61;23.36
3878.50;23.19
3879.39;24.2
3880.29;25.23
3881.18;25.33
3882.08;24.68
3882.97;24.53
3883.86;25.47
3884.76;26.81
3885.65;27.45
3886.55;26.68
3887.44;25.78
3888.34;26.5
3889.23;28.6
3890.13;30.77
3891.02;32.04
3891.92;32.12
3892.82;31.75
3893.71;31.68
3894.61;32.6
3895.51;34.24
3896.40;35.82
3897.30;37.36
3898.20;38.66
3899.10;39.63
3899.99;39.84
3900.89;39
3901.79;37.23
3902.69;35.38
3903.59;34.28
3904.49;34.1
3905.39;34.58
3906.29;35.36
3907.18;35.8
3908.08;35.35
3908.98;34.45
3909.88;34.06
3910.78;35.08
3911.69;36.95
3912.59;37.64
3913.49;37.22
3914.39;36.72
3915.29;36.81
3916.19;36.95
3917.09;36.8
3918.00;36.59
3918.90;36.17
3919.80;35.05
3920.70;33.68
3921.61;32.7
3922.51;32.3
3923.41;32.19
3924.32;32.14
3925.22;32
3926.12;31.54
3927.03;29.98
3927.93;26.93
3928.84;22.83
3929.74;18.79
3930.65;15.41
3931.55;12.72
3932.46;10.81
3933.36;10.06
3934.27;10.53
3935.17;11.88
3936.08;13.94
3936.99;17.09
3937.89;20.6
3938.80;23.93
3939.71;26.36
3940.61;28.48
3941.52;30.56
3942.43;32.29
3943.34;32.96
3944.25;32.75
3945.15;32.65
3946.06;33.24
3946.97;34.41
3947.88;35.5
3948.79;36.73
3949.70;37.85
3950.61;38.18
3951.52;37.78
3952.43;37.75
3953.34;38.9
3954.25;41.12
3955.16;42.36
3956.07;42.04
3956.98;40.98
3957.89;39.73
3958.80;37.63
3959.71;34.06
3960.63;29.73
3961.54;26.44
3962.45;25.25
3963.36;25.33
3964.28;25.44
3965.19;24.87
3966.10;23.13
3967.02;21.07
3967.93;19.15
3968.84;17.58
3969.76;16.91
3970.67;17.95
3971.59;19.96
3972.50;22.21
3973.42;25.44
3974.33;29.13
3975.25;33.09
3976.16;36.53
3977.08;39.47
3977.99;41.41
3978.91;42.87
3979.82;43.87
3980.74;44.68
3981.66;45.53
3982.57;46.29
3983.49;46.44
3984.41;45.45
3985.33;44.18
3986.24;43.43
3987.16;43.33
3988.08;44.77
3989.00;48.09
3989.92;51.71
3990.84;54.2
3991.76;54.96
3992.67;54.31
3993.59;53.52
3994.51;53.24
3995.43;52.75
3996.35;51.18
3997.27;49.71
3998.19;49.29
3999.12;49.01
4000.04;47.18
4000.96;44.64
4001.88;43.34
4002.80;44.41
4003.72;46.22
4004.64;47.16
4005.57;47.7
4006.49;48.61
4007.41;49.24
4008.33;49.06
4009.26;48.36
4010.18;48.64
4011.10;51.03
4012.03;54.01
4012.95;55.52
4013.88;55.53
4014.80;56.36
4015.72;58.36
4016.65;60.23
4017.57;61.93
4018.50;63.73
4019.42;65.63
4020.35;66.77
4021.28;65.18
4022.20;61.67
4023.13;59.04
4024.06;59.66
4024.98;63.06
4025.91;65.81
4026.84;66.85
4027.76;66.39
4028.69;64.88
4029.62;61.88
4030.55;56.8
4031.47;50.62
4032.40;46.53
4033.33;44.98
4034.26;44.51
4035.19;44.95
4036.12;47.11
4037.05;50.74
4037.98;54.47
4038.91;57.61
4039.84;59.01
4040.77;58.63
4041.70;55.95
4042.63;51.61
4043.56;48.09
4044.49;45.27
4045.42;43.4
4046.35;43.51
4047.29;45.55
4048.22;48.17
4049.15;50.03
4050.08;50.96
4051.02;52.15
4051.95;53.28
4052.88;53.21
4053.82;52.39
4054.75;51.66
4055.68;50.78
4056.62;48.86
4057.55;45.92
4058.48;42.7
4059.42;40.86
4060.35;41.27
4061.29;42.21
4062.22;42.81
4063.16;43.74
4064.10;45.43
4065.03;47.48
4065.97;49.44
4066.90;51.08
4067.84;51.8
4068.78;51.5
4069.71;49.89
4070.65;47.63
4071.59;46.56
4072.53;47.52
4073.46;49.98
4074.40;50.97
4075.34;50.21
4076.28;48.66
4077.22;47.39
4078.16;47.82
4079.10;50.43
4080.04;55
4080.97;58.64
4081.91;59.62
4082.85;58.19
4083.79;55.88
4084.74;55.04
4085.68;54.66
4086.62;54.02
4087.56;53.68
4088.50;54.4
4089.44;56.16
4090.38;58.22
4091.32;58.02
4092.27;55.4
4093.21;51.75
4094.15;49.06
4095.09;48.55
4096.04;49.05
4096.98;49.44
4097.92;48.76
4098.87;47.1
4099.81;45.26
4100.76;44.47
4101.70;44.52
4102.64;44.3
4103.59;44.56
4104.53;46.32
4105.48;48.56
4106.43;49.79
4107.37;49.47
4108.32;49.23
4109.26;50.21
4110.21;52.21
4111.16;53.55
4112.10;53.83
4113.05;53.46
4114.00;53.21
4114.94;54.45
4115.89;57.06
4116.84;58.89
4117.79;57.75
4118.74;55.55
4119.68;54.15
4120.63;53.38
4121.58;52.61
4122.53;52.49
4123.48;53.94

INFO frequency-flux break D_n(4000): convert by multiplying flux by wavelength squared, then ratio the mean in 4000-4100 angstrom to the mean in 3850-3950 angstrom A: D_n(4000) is 1.94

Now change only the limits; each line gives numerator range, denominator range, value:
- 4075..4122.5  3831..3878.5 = 2.45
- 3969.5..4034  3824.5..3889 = 2.24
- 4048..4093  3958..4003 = 1.38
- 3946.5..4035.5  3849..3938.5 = 1.66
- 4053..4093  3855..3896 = 2.10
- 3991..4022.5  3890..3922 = 1.58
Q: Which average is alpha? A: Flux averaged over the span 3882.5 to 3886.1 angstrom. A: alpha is 26.1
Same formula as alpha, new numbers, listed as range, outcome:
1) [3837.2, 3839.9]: 19.4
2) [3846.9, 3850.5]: 27.2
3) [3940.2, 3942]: 29.5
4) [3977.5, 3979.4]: 42.3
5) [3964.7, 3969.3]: 21.2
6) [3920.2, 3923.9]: 32.7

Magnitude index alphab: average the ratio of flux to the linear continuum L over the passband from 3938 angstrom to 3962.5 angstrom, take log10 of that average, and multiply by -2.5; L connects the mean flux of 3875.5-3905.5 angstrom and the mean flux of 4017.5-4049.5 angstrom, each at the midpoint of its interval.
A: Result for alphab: 0.19 mag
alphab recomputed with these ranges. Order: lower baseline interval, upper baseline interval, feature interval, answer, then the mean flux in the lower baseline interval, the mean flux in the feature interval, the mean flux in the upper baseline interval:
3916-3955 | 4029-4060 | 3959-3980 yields 0.27 mag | 28.9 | 27.8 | 50.1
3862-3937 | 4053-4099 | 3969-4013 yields -0.09 mag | 29.1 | 43.9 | 50.4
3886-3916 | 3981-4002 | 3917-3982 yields 0.38 mag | 34.4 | 29.6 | 48.6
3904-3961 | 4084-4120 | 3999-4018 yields -0.25 mag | 31.3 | 50.8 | 51.7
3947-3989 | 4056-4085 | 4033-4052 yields -0.11 mag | 34.6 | 50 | 49.1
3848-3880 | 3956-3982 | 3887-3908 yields -0.24 mag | 25.8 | 34.1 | 30.5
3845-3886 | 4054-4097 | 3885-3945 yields 0.03 mag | 25.7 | 30.3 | 50.5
